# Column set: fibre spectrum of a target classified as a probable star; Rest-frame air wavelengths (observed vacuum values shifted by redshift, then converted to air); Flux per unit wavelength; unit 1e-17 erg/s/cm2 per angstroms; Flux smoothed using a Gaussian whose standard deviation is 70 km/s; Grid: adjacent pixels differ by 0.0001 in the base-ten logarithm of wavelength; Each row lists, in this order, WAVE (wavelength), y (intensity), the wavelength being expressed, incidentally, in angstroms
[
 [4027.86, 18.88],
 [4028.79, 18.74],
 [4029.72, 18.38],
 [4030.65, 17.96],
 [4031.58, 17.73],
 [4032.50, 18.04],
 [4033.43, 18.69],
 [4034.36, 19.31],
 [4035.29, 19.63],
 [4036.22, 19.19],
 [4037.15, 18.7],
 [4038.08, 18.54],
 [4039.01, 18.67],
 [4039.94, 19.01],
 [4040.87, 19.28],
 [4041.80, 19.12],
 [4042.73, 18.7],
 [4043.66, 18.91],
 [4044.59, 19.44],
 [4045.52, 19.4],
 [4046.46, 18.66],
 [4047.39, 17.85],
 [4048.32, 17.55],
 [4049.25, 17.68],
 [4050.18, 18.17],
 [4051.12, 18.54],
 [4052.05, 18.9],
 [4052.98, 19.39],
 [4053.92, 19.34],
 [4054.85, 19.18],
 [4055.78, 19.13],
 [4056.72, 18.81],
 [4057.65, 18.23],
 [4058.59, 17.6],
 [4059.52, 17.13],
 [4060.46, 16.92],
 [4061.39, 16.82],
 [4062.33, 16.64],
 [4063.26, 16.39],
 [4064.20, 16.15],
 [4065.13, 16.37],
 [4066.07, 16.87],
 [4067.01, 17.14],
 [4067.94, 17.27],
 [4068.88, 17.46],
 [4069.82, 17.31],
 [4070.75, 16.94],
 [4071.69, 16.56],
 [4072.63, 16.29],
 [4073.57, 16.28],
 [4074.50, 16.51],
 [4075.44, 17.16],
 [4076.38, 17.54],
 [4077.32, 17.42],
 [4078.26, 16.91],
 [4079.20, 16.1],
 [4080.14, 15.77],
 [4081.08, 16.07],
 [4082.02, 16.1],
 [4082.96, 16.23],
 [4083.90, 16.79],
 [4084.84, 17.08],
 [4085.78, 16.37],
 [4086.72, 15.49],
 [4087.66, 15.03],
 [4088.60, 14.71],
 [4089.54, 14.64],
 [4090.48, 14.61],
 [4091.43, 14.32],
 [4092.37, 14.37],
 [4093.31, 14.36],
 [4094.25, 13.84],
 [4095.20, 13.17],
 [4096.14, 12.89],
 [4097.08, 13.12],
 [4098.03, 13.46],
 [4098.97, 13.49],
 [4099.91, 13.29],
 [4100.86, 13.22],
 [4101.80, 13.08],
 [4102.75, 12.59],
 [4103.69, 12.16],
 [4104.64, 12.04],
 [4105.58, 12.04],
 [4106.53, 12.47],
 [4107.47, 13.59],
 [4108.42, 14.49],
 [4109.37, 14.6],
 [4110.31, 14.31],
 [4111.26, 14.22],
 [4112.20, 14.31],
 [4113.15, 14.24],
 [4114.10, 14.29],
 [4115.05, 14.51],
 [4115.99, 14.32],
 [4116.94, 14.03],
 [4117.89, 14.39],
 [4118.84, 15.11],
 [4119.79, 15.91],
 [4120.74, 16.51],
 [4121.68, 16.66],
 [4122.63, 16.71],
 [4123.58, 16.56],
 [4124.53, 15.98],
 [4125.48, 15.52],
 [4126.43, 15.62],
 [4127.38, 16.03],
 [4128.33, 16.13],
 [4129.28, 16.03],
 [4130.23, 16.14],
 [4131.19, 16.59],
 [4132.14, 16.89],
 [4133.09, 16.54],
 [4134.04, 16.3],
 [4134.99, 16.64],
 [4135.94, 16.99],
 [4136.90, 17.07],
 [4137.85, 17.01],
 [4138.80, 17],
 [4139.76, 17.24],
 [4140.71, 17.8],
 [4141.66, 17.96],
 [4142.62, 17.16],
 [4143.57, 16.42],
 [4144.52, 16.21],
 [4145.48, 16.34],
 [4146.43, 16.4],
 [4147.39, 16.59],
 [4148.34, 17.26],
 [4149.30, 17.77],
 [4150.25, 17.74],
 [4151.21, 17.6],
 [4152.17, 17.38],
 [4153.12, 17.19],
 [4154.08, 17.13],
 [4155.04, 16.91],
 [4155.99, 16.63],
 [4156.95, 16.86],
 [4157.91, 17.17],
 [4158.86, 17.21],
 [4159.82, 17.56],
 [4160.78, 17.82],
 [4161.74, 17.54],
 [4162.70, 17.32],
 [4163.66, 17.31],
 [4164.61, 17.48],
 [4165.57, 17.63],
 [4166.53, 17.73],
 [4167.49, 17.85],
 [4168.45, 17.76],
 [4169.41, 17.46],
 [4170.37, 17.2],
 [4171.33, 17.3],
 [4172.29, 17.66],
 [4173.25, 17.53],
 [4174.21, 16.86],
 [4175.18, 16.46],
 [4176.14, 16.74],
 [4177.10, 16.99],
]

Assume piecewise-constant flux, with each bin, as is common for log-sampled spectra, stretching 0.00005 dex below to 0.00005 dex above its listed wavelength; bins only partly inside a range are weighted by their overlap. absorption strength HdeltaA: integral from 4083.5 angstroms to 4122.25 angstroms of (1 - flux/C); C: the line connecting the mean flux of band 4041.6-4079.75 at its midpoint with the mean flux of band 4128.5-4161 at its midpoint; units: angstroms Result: 6.86 angstroms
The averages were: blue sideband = 17.7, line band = 14.3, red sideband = 17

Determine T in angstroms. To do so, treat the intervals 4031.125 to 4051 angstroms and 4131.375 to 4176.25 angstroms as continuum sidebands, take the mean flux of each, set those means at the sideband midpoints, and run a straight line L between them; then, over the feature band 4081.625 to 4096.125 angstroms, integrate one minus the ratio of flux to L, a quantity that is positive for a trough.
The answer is 2.4 angstroms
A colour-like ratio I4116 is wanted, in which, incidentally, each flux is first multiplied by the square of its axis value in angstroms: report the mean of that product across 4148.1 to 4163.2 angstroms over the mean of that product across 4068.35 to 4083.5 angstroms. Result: 1.08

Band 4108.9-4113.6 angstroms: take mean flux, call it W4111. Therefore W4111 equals 14.4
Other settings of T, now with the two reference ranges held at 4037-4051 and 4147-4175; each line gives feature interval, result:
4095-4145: 7.5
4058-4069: 0.9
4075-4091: 1.8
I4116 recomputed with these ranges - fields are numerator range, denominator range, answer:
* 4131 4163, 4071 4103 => 1.16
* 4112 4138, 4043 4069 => 0.91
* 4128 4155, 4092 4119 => 1.26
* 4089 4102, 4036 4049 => 0.75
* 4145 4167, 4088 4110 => 1.31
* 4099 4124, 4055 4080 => 0.85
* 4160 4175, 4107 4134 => 1.16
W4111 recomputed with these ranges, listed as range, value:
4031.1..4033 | 17.9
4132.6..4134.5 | 16.5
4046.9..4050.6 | 17.9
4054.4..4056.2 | 19.2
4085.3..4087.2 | 16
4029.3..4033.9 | 18.2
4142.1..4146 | 16.5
